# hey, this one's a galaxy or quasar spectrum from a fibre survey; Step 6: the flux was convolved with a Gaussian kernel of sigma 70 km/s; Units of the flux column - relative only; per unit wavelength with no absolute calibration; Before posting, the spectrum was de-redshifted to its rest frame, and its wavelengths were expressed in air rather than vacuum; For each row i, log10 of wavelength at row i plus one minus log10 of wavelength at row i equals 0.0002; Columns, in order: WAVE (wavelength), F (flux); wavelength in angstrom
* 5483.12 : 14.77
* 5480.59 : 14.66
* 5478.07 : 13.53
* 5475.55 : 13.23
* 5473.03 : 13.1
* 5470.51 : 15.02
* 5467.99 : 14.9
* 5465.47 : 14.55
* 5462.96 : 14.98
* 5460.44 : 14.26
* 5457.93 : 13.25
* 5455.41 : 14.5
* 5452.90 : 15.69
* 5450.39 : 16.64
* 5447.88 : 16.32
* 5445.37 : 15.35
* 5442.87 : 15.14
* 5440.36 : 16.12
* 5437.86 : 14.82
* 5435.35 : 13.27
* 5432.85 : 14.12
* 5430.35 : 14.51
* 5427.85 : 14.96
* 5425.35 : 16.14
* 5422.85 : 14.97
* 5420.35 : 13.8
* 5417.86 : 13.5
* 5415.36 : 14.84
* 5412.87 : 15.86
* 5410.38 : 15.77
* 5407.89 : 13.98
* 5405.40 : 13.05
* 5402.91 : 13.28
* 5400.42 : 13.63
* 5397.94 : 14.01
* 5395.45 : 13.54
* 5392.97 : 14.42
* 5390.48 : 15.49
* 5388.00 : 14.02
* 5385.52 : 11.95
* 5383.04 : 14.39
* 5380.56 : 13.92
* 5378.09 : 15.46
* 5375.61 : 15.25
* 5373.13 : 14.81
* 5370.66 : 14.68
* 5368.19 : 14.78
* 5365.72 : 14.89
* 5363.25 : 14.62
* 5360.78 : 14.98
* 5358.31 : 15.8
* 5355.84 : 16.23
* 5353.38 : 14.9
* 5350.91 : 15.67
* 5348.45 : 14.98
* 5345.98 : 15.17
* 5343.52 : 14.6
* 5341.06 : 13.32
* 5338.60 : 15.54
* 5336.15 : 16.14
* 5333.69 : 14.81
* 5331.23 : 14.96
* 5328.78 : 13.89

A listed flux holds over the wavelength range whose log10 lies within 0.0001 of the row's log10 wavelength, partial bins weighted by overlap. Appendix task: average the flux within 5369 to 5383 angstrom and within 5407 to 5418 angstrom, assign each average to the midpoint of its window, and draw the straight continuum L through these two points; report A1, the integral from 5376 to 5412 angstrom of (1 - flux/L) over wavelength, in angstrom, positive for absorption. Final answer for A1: 1.8 angstrom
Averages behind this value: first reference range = 14.8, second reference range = 14.9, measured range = 14.1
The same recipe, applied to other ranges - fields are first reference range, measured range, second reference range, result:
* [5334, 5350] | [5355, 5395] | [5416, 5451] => 0.7 angstrom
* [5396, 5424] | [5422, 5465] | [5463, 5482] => -2.4 angstrom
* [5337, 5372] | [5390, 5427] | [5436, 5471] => 1.6 angstrom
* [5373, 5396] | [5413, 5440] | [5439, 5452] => 1.4 angstrom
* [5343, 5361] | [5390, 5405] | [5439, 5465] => 1.3 angstrom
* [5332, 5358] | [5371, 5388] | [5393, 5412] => 0.2 angstrom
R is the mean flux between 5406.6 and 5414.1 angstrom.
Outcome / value 15.2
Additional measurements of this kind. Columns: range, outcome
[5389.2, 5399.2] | 14.4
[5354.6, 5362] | 15.7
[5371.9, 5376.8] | 15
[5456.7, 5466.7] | 14.3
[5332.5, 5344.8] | 14.9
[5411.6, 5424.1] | 14.6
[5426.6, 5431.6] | 14.7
